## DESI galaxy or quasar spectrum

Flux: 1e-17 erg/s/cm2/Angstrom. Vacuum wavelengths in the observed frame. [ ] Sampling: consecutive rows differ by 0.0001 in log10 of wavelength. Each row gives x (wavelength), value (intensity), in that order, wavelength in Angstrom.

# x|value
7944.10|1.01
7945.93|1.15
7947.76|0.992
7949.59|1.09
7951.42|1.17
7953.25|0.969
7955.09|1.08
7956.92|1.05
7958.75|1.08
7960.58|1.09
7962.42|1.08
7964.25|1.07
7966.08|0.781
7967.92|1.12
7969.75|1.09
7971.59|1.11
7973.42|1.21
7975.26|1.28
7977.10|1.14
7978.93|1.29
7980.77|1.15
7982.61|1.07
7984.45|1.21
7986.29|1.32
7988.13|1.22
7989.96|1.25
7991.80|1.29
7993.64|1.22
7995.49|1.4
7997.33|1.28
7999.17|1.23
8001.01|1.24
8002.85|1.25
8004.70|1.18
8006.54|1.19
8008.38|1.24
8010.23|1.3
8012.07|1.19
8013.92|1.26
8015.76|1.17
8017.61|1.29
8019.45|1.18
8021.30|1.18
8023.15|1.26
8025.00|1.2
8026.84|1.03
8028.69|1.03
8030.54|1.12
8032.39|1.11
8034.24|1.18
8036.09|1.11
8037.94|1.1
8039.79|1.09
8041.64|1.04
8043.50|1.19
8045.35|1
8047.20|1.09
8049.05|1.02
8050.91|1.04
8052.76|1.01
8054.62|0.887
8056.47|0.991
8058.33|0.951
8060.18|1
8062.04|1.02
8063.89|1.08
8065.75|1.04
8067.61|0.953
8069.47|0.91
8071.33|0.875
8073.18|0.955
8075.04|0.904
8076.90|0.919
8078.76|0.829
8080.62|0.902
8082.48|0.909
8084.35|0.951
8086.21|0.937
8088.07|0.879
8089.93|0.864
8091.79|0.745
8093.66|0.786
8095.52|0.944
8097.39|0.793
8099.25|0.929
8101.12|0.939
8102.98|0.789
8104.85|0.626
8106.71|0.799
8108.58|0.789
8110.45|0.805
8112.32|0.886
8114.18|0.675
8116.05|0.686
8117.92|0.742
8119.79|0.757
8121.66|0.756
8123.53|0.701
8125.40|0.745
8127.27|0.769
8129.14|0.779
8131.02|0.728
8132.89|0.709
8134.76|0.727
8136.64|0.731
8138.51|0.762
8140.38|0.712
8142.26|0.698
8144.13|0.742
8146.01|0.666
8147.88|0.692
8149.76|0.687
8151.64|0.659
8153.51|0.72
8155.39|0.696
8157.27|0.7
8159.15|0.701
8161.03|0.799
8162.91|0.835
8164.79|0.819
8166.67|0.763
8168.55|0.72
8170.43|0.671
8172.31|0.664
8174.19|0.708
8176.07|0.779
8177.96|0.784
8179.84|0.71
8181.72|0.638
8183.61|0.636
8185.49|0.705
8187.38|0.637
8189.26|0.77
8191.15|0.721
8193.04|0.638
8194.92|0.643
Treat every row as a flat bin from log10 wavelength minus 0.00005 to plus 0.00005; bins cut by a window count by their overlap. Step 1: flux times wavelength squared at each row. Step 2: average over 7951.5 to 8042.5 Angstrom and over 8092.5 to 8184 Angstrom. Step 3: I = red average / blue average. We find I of 0.7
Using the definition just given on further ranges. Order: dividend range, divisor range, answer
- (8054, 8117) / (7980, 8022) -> 0.73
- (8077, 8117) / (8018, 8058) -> 0.78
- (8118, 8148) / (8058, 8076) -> 0.77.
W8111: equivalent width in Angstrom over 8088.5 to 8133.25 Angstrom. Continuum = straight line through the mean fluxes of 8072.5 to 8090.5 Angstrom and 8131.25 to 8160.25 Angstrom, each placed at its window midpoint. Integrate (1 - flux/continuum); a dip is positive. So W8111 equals 1.8 Angstrom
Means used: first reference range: 0.905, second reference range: 0.708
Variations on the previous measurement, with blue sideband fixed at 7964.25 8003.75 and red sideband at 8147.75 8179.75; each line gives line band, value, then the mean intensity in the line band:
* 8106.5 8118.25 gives 1.3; 0.768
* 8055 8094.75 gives 1.5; 0.923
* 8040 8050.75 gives -0.3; 1.07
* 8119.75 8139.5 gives 1.8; 0.742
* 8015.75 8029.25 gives -0.9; 1.17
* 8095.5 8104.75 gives 0.5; 0.849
